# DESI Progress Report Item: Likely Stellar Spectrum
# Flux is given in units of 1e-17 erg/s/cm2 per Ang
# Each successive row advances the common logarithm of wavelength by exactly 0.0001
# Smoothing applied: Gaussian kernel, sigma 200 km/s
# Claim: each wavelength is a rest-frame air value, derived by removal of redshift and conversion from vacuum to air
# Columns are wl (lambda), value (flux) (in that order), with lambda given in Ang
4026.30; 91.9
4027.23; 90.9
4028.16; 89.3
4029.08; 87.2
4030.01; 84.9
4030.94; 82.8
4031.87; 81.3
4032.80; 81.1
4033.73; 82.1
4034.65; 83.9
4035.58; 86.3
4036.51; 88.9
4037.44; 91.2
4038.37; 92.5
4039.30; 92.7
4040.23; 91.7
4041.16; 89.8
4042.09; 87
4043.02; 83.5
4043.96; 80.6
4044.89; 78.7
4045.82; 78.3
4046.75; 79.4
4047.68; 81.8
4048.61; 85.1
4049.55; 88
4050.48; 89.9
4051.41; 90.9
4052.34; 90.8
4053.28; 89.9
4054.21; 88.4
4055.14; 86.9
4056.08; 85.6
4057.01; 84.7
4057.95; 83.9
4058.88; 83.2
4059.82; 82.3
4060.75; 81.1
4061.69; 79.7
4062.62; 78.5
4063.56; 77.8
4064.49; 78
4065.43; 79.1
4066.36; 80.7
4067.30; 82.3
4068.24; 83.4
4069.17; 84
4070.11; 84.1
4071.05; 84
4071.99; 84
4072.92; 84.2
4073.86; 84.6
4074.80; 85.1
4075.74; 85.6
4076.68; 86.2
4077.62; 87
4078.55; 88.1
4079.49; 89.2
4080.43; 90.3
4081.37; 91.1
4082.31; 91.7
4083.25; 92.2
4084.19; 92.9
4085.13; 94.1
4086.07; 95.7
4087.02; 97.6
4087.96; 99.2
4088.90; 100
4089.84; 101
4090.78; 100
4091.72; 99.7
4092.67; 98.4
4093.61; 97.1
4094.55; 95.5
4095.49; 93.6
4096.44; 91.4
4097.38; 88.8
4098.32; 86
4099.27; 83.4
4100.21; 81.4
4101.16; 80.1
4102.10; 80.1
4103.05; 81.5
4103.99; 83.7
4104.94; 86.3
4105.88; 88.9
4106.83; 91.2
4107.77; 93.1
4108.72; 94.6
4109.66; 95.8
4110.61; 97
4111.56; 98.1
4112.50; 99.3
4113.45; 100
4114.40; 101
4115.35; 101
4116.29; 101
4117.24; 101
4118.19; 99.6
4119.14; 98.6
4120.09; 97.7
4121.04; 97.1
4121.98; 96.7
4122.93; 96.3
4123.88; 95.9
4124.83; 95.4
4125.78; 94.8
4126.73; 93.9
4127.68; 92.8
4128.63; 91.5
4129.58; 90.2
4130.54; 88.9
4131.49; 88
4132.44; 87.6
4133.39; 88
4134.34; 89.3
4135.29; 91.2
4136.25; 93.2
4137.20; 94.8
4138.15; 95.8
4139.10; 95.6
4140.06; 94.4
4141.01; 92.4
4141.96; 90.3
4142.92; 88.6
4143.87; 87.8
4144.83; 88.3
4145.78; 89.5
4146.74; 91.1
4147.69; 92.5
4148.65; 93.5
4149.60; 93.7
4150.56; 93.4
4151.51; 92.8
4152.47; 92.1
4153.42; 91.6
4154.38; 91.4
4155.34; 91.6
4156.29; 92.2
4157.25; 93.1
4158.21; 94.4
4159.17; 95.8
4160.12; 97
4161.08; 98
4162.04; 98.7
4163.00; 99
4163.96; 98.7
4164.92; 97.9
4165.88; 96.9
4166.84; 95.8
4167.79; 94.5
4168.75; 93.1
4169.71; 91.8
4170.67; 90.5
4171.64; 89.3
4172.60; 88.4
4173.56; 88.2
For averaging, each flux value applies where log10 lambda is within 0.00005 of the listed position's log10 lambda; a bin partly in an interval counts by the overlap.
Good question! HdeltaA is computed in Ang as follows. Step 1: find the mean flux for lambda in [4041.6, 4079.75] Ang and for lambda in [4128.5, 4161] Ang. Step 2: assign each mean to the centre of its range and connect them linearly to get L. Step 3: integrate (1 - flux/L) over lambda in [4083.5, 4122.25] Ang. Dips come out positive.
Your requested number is -2.7 Ang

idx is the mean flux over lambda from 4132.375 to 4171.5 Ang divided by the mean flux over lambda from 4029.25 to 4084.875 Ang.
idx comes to 1.09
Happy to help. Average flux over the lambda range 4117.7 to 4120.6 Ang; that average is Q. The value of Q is 98.4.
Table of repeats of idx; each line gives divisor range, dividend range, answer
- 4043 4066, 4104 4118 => 1.15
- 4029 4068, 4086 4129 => 1.11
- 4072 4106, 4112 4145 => 1.04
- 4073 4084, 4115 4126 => 1.11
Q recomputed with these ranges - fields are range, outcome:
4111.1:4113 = 98.9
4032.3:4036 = 83.4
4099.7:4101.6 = 80.7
